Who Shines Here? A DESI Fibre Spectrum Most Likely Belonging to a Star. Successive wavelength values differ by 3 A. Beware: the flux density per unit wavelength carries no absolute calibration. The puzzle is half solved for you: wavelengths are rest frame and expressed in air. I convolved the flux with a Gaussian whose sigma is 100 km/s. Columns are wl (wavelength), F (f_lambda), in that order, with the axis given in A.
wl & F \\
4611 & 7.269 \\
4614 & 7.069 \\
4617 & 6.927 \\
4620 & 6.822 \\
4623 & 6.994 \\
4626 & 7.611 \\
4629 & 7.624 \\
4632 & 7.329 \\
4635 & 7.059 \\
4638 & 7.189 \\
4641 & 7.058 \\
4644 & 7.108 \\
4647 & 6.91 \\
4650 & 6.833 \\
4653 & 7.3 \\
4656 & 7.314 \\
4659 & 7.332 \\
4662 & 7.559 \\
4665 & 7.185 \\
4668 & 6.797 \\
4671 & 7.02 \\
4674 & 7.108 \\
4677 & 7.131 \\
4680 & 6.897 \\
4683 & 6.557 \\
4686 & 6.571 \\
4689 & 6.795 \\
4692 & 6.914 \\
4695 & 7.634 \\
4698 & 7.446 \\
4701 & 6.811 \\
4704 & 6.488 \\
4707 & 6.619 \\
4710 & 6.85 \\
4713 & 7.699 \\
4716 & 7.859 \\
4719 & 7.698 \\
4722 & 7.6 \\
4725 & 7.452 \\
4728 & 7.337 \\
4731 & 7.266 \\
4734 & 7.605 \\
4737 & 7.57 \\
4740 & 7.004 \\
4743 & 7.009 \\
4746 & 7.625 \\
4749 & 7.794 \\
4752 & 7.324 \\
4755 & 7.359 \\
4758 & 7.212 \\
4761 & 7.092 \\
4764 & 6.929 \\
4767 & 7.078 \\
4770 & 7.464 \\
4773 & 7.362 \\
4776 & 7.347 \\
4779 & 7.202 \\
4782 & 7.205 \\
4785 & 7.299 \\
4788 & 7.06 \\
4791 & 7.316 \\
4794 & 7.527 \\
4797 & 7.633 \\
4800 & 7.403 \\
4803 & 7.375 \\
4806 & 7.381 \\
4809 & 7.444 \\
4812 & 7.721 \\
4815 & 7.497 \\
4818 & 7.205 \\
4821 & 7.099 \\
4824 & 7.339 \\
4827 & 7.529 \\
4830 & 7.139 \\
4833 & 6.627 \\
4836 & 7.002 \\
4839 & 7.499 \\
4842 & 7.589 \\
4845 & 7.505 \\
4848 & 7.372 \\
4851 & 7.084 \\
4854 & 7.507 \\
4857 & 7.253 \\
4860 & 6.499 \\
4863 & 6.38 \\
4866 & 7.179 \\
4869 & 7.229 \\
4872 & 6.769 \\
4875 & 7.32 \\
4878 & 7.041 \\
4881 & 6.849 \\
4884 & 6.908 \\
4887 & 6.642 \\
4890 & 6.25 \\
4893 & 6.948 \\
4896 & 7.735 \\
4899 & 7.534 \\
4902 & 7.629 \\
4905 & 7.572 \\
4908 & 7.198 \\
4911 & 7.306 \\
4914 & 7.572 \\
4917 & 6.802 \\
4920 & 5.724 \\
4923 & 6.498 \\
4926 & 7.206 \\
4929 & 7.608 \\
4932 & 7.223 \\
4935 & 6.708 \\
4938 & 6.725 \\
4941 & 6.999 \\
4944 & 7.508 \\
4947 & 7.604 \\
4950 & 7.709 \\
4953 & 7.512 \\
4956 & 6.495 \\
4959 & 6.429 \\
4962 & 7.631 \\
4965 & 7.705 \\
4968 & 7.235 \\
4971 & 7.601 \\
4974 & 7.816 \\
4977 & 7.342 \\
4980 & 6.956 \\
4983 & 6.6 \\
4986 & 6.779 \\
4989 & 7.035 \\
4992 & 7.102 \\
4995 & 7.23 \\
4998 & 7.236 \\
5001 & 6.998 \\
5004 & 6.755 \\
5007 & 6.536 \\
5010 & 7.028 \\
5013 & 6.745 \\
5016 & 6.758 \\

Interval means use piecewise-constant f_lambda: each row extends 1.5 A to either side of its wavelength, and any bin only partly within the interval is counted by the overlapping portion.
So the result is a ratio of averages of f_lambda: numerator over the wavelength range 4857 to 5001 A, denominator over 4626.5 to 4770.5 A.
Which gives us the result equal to 0.99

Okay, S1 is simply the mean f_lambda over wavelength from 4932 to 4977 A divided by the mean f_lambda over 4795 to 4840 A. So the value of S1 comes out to 1.0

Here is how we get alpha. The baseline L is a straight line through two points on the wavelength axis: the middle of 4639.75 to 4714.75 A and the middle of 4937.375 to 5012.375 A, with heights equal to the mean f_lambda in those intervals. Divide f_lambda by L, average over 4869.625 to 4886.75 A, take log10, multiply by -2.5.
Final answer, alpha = 0.02 mag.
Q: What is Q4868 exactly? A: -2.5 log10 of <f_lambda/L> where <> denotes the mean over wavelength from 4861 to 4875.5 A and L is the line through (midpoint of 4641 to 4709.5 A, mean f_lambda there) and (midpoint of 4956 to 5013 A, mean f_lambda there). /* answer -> 0.02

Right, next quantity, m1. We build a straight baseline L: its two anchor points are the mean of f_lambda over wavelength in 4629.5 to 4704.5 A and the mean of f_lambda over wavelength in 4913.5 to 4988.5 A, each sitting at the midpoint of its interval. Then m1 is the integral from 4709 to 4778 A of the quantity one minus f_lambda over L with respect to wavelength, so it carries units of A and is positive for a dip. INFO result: -2.9 A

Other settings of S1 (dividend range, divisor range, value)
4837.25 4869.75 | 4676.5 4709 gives 1.04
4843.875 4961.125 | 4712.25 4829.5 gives 0.96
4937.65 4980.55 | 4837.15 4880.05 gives 1.02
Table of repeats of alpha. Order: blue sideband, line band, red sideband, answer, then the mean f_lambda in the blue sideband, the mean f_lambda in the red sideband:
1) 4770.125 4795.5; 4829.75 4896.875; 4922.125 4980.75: 0.033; 7.3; 7.24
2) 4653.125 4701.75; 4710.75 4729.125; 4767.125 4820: -0.059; 7.08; 7.37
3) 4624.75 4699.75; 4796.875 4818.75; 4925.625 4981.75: -0.039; 7.13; 7.26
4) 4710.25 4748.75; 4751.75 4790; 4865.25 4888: 0.016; 7.47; 6.99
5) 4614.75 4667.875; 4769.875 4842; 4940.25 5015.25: -0.025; 7.17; 7.14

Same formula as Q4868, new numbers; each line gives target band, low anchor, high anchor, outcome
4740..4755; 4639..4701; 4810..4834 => -0.03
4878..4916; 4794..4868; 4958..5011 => 0.01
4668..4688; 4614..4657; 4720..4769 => 0.05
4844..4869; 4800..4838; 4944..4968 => 0.03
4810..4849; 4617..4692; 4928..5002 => -0.03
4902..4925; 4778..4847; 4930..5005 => 0.03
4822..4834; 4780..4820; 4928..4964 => 0.02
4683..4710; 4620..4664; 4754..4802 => 0.05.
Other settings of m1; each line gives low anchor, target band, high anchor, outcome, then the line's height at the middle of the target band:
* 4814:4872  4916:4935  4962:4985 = 1.15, 7.27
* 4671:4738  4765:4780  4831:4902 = -0.31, 7.14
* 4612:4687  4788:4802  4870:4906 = -0.64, 7.1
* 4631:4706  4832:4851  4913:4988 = -0.48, 7.09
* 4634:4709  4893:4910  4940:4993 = -0.69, 7.18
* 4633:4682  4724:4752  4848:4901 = -1.28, 7.08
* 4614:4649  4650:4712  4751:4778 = 1.37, 7.18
